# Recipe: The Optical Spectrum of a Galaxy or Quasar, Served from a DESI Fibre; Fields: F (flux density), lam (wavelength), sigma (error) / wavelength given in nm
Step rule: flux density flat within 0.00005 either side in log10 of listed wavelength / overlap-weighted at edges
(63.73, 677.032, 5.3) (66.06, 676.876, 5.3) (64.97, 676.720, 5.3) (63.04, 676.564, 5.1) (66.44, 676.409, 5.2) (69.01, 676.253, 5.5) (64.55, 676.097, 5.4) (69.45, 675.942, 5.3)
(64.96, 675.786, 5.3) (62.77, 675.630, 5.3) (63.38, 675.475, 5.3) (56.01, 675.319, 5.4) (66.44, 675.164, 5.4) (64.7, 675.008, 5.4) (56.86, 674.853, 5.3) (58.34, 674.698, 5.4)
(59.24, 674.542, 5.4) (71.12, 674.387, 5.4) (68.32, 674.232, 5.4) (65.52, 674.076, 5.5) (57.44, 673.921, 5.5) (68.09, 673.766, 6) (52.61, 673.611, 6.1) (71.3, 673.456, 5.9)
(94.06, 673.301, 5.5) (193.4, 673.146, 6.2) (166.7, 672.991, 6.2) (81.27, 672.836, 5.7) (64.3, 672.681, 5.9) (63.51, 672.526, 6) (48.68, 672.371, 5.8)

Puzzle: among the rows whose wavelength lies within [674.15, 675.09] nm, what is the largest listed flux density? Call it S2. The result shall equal 71.12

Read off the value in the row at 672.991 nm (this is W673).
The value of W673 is 166.7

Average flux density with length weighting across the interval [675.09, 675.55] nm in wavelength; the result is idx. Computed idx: 61.9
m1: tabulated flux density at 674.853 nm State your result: 56.86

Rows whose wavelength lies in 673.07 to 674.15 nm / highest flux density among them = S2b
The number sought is 193.4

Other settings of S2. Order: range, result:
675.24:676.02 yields 69.45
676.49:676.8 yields 64.97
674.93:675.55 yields 66.44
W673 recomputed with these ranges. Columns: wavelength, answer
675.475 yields 63.38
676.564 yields 63.04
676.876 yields 66.06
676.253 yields 69.01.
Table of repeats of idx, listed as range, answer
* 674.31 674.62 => 65.2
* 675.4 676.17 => 65.1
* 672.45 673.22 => 114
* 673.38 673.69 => 62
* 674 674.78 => 64.4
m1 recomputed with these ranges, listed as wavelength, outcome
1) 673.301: 94.06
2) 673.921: 57.44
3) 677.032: 63.73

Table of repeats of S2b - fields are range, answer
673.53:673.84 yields 68.09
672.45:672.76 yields 64.3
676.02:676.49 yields 69.01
